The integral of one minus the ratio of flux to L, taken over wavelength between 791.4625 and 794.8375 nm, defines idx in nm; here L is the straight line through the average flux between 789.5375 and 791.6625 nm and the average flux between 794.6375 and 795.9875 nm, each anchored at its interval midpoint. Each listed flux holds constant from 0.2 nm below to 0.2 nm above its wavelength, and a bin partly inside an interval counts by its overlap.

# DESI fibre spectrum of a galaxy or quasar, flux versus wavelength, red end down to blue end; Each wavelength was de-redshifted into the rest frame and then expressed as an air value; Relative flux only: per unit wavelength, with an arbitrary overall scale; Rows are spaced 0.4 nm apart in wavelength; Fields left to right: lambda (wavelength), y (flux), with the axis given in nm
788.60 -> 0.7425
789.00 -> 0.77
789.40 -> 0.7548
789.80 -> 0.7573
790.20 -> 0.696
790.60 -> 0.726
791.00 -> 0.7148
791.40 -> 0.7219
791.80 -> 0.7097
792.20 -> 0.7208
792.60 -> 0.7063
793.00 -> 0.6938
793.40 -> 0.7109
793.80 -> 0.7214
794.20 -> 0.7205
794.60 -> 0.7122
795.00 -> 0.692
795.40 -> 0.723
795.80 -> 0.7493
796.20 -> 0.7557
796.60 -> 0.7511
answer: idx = 0.045 nm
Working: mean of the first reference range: 0.724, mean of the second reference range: 0.72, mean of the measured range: 0.712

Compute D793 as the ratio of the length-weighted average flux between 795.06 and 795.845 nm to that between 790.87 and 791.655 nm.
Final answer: 1.0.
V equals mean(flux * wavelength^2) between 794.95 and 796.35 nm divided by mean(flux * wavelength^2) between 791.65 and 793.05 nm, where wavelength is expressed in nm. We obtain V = 1.0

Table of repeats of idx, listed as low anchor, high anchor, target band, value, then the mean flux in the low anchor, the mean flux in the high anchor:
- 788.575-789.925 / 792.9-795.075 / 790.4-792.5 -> 0.050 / 0.758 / 0.71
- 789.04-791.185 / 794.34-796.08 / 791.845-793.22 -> 0.038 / 0.733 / 0.721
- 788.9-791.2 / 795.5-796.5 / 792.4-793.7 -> 0.065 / 0.735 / 0.749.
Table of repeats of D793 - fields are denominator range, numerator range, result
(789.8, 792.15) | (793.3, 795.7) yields 1.00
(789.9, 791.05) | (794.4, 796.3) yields 1.01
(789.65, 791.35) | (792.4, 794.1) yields 0.98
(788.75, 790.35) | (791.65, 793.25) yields 0.95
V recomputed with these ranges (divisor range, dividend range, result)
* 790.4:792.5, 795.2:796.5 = 1.05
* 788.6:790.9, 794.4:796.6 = 1.00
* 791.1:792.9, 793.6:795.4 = 1.01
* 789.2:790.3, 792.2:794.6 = 0.97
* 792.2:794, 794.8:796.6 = 1.04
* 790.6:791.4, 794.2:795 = 0.99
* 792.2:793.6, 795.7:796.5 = 1.07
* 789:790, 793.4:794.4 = 0.96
